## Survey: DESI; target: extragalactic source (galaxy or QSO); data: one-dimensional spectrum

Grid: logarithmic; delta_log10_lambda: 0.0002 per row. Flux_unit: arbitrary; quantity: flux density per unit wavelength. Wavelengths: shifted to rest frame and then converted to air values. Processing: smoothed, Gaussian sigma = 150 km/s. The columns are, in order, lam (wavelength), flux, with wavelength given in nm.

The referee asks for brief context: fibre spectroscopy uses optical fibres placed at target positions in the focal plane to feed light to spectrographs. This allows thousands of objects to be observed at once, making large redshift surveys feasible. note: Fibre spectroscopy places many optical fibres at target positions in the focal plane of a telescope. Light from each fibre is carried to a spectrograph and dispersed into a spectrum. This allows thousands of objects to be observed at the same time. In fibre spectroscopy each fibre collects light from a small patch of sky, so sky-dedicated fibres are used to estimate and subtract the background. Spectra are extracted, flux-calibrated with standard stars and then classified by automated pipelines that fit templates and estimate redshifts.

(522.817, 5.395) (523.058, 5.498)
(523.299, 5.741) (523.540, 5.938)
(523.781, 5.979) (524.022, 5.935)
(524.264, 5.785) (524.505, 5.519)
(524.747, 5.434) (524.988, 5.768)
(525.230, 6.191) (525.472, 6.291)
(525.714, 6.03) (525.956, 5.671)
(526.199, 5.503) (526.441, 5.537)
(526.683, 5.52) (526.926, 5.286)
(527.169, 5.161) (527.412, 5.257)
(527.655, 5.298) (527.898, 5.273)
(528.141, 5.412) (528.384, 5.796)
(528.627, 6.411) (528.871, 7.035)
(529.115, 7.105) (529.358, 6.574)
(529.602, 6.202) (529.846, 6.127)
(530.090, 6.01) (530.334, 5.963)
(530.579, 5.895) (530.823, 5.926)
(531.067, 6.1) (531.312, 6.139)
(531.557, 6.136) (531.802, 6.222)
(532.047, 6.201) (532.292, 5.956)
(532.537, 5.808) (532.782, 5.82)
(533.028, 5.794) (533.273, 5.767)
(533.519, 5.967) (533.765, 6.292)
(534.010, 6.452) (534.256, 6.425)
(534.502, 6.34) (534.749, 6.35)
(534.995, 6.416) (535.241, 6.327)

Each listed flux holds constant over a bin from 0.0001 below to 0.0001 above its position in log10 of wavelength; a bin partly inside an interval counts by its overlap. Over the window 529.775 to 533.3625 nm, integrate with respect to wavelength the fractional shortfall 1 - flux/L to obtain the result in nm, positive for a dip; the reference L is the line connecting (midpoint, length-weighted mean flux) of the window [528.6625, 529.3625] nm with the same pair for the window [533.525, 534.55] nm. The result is 0.337 nm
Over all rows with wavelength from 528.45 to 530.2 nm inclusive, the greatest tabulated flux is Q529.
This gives 7.105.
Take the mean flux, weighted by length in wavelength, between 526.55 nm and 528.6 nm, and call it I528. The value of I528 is 5.43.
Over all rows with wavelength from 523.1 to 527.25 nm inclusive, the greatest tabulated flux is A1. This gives 6.291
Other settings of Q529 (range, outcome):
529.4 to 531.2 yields 6.202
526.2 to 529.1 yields 7.035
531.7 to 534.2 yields 6.452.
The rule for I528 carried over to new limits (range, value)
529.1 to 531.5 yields 6.16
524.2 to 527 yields 5.72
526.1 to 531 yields 5.87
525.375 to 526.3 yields 5.87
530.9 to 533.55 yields 5.99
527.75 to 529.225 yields 6.15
